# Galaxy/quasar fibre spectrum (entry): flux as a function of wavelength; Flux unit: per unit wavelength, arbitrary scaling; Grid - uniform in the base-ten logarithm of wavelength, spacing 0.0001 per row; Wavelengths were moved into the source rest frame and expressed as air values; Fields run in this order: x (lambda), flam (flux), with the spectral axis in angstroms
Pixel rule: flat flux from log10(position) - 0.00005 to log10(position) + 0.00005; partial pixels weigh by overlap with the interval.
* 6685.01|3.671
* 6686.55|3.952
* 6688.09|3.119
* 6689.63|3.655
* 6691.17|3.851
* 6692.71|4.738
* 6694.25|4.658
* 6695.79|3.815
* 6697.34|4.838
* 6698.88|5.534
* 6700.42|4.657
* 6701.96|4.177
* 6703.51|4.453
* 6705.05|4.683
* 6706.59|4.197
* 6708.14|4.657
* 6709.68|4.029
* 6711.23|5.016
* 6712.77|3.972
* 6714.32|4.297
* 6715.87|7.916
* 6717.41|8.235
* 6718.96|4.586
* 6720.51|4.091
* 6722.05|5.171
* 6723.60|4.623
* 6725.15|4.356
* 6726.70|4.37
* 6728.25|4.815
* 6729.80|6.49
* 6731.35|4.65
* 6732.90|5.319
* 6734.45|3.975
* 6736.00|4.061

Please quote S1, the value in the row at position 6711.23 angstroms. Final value 5.016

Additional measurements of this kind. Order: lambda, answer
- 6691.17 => 3.851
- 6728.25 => 4.815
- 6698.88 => 5.534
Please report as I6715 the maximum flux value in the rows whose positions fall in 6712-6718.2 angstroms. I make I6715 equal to 8.235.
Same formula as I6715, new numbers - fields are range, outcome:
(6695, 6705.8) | 5.534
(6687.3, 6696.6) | 4.738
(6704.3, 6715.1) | 5.016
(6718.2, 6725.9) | 5.171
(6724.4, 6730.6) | 6.49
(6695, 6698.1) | 4.838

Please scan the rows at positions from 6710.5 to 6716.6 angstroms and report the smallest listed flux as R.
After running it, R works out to 3.972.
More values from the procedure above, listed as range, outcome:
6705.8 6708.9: 4.197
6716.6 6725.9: 4.091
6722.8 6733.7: 4.356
